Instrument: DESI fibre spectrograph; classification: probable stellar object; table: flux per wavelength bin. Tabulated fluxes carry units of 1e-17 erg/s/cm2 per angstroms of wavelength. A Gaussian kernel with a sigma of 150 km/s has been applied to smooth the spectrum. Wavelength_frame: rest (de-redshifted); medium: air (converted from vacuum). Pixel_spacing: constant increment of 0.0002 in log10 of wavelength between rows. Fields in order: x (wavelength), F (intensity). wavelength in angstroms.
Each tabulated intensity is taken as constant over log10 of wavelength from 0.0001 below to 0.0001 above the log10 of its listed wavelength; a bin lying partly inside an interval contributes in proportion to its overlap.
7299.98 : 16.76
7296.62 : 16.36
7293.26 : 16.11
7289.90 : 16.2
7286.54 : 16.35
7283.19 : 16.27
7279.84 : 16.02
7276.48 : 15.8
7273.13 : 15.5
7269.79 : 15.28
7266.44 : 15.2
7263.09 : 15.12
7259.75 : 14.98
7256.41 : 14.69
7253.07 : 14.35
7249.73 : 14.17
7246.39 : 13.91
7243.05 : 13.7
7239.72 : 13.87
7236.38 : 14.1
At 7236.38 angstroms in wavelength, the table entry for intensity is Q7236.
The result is 14.1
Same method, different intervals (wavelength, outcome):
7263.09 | 15.12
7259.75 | 14.98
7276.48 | 15.8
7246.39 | 13.91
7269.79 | 15.28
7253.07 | 14.35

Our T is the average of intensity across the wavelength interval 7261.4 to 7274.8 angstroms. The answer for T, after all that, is 15.3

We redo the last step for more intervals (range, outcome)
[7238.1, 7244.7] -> 13.8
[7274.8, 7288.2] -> 16.1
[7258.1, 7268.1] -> 15.1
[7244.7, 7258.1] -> 14.3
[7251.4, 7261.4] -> 14.7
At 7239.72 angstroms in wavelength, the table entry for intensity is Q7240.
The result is 13.87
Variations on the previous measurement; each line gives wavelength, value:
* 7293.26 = 16.11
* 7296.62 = 16.36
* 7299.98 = 16.76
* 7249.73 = 14.17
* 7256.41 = 14.69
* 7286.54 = 16.35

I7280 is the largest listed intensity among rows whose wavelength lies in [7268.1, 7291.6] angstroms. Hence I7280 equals 16.35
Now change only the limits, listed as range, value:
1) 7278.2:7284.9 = 16.27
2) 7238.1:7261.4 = 14.98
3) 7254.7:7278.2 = 15.8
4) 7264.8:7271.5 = 15.28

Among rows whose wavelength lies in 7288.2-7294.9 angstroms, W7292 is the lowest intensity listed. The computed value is 16.11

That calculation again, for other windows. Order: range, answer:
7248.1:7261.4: 14.17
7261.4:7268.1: 15.12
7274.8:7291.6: 15.8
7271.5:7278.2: 15.5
